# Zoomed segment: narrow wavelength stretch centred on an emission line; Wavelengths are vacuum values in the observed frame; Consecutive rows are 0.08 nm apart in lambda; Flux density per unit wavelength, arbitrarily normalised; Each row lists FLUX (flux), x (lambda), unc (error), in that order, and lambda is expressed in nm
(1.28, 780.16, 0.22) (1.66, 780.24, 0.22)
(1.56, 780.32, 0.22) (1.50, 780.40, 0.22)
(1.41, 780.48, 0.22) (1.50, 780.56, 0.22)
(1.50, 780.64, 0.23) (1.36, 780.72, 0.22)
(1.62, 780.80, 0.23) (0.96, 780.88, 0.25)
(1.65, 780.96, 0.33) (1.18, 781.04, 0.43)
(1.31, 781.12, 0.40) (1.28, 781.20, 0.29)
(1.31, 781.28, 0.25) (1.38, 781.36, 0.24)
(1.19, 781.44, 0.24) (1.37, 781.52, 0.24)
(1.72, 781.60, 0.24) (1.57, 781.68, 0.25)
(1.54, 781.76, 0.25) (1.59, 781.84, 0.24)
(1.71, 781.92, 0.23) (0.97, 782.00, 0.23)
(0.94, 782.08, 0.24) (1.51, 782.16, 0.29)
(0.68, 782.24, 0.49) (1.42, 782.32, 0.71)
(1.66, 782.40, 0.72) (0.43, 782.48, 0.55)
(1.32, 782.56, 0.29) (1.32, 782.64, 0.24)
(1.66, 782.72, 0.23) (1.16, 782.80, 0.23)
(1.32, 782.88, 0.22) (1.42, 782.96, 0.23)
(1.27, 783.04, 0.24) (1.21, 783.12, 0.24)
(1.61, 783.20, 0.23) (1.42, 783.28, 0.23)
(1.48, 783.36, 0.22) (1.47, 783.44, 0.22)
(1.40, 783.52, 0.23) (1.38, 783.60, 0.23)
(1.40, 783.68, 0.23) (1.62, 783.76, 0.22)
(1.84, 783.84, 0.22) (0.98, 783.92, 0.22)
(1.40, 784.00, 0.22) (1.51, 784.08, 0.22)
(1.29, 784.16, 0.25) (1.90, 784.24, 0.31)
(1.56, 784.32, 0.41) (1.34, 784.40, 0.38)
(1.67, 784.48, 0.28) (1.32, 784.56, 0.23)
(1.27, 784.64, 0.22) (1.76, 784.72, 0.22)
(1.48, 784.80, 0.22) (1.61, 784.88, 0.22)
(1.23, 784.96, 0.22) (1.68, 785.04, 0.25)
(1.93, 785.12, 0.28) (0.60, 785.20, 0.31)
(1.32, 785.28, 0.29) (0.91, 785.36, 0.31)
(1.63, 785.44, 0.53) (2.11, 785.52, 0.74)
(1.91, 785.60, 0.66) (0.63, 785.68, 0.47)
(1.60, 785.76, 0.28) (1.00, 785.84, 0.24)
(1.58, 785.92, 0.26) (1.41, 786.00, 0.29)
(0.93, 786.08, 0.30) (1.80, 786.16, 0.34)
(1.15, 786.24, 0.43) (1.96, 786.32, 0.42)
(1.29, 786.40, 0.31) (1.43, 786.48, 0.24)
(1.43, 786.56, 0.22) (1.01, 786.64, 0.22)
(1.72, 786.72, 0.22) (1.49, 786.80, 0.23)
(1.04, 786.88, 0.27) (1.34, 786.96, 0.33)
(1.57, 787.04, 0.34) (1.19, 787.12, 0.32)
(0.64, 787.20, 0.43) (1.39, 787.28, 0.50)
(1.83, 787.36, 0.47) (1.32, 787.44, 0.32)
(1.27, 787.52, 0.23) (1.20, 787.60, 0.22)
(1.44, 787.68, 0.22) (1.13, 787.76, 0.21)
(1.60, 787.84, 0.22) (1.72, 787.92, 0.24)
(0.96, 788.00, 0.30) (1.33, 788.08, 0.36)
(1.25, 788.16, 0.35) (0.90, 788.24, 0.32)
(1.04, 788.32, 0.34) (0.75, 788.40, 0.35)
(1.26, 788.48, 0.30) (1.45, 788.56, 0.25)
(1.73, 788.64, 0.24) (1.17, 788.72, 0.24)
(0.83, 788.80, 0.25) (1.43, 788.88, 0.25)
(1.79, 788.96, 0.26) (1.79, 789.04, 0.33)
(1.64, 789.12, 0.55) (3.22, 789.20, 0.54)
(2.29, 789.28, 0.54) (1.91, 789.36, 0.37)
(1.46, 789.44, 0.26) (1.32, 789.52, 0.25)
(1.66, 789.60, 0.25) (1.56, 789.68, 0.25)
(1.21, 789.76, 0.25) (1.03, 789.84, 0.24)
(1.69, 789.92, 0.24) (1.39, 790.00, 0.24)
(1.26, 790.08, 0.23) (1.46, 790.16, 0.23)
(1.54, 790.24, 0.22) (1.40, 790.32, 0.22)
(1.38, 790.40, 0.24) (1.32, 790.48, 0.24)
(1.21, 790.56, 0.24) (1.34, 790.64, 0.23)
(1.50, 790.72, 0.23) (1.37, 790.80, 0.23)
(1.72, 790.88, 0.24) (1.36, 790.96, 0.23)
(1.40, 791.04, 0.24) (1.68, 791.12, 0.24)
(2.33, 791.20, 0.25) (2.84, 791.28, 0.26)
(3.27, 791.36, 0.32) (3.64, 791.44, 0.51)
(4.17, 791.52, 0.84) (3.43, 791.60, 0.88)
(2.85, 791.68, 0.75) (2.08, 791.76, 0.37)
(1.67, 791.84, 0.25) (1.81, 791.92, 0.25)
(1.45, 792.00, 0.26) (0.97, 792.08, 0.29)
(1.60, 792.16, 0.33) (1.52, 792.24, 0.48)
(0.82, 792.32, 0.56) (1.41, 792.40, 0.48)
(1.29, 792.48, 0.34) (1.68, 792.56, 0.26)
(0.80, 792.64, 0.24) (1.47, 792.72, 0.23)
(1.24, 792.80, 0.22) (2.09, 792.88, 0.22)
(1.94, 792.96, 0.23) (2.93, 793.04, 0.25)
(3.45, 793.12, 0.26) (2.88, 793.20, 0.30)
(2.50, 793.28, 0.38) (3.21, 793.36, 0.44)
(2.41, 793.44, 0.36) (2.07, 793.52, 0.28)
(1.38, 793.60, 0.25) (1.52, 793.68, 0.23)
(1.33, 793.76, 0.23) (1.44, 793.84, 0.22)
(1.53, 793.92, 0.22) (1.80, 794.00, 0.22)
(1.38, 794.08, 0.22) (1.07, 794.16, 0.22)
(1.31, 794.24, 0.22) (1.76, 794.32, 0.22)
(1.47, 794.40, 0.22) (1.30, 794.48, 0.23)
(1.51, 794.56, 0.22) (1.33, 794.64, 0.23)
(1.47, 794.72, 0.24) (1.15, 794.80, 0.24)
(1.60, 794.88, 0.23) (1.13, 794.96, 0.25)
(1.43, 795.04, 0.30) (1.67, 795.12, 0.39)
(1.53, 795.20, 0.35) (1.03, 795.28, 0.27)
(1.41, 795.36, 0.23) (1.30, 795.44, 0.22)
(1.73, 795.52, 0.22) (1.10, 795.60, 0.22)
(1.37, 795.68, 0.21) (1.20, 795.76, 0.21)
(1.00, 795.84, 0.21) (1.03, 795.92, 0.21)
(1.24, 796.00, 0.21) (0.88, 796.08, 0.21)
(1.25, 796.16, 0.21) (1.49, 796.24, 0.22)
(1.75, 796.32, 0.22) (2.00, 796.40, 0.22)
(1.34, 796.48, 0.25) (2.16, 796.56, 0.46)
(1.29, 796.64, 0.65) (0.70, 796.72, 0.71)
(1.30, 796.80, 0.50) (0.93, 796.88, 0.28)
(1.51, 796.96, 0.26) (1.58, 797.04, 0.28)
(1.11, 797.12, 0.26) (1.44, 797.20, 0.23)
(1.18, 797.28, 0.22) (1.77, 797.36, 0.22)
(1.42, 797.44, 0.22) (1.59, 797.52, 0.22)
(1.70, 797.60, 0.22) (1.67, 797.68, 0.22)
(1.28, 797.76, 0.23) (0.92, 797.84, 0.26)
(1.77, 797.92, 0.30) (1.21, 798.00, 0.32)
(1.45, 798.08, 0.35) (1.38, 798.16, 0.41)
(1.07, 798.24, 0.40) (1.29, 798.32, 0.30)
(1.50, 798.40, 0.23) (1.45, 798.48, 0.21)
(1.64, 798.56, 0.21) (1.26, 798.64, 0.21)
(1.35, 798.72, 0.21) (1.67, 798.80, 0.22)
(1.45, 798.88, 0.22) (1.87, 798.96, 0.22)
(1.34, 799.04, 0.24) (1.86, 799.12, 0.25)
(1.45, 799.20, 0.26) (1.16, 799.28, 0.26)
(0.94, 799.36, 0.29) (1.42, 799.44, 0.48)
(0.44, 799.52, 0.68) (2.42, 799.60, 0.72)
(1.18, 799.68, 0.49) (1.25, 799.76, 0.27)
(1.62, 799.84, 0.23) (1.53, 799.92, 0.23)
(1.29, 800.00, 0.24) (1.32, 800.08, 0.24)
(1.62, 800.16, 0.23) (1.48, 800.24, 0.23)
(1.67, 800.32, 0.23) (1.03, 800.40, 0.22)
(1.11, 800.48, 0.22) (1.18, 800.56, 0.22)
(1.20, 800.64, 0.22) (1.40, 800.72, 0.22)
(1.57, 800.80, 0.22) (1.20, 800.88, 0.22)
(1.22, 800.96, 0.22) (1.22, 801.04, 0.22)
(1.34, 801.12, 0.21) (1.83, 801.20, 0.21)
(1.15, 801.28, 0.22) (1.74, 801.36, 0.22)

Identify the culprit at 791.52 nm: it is [S II] 6716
